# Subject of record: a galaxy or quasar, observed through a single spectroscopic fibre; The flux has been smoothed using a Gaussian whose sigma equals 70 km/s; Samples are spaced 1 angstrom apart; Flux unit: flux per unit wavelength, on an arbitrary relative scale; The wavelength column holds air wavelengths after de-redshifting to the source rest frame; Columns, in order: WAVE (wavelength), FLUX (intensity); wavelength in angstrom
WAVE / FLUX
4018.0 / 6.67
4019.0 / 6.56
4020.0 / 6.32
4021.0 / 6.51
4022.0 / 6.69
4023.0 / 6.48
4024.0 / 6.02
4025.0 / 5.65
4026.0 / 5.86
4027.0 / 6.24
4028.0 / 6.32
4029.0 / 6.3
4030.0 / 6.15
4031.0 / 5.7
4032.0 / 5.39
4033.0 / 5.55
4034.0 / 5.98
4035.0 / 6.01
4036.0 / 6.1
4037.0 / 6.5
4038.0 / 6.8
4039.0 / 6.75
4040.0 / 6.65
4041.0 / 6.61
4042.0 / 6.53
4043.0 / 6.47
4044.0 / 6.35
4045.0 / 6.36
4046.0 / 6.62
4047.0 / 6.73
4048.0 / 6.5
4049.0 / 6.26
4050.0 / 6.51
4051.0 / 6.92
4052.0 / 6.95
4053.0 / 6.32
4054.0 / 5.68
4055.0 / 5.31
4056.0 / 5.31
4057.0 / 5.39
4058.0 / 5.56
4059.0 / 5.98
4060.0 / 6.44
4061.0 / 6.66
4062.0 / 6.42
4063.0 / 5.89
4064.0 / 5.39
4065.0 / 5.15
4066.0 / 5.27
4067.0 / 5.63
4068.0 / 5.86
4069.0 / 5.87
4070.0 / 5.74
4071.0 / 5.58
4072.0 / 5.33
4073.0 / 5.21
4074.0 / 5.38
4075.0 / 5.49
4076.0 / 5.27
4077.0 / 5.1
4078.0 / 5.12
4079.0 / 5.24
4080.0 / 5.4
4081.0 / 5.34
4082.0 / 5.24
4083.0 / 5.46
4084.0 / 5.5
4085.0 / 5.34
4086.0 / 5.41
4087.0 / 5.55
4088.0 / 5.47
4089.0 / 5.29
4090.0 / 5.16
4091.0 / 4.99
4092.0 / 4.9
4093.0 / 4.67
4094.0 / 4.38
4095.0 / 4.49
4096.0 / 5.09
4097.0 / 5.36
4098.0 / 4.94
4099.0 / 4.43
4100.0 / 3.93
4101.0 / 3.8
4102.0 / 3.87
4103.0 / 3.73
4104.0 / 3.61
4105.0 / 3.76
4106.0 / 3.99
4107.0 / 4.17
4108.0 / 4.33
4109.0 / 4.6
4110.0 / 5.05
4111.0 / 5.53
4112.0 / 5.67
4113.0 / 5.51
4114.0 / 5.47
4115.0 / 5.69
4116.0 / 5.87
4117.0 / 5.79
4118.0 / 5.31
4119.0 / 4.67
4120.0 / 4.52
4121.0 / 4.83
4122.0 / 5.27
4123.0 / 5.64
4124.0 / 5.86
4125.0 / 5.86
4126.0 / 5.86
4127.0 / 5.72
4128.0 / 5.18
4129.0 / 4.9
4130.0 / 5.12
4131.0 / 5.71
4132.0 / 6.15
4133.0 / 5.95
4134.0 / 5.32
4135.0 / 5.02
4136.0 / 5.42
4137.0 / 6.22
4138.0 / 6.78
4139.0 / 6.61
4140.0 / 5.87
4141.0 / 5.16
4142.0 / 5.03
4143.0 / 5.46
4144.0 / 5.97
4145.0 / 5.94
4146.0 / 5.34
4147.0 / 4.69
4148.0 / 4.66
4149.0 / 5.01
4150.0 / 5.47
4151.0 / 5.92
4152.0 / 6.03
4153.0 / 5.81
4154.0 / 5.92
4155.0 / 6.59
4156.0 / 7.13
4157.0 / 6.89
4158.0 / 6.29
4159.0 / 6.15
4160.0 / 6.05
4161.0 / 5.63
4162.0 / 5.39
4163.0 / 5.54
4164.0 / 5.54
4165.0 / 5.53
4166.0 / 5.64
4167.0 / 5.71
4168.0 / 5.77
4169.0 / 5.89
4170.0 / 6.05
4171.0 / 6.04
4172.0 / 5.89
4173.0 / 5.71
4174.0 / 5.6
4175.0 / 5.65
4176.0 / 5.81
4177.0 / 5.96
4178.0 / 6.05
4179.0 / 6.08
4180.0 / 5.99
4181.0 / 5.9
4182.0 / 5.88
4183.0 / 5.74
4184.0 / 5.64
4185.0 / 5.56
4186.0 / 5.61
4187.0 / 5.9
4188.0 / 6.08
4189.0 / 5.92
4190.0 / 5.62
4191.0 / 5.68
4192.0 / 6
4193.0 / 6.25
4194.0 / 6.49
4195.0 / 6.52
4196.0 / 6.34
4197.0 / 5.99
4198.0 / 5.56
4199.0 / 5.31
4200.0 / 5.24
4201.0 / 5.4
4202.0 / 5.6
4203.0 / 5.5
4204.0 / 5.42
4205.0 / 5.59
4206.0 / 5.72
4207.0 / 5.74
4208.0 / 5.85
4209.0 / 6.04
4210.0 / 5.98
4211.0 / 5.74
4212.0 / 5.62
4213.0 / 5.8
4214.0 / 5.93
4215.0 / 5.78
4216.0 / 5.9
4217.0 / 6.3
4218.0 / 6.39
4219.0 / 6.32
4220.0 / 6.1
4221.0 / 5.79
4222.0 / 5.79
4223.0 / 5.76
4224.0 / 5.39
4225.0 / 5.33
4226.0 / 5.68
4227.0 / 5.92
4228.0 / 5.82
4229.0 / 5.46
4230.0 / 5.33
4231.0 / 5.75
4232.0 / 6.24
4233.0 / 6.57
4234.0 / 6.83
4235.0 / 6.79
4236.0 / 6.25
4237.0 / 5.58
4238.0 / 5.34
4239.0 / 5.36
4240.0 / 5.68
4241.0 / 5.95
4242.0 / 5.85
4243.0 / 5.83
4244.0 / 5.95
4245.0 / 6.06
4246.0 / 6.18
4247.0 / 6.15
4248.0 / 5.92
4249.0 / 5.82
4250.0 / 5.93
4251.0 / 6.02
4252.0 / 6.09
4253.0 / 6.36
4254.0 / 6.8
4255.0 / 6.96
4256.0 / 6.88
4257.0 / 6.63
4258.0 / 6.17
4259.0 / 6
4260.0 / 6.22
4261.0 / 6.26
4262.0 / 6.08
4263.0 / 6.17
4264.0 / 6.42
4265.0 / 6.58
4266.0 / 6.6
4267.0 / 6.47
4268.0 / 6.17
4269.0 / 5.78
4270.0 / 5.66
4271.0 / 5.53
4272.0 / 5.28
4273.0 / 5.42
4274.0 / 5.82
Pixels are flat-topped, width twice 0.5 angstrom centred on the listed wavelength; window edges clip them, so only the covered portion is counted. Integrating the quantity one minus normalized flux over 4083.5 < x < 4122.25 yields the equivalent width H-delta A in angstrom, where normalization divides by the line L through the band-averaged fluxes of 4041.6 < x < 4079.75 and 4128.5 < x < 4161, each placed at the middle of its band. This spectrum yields 6.4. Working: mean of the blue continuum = 5.88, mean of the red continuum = 5.77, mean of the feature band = 4.87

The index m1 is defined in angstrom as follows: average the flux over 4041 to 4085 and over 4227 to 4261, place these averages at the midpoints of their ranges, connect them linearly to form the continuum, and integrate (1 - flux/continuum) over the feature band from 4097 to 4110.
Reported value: 3.8 angstrom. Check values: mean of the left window 5.83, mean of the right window 6.08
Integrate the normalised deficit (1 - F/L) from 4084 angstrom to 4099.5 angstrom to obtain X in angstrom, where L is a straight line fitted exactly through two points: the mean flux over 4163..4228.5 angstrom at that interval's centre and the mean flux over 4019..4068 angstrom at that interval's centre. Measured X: 2.6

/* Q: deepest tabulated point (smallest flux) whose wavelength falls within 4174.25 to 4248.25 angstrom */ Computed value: 5.24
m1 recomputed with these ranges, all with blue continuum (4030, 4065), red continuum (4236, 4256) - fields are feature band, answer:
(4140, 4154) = 1.5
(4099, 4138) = 6.6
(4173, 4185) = 0.5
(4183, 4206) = 1.1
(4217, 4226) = 0.2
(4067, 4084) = 2.0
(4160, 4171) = 0.7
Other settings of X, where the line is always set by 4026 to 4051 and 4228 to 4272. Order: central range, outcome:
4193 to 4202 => 0.42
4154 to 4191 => 1.66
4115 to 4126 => 1.46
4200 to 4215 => 1.08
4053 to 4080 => 2.94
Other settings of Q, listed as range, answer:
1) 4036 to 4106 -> 3.61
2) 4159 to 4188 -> 5.39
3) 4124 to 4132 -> 4.9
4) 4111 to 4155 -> 4.52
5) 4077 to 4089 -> 5.1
